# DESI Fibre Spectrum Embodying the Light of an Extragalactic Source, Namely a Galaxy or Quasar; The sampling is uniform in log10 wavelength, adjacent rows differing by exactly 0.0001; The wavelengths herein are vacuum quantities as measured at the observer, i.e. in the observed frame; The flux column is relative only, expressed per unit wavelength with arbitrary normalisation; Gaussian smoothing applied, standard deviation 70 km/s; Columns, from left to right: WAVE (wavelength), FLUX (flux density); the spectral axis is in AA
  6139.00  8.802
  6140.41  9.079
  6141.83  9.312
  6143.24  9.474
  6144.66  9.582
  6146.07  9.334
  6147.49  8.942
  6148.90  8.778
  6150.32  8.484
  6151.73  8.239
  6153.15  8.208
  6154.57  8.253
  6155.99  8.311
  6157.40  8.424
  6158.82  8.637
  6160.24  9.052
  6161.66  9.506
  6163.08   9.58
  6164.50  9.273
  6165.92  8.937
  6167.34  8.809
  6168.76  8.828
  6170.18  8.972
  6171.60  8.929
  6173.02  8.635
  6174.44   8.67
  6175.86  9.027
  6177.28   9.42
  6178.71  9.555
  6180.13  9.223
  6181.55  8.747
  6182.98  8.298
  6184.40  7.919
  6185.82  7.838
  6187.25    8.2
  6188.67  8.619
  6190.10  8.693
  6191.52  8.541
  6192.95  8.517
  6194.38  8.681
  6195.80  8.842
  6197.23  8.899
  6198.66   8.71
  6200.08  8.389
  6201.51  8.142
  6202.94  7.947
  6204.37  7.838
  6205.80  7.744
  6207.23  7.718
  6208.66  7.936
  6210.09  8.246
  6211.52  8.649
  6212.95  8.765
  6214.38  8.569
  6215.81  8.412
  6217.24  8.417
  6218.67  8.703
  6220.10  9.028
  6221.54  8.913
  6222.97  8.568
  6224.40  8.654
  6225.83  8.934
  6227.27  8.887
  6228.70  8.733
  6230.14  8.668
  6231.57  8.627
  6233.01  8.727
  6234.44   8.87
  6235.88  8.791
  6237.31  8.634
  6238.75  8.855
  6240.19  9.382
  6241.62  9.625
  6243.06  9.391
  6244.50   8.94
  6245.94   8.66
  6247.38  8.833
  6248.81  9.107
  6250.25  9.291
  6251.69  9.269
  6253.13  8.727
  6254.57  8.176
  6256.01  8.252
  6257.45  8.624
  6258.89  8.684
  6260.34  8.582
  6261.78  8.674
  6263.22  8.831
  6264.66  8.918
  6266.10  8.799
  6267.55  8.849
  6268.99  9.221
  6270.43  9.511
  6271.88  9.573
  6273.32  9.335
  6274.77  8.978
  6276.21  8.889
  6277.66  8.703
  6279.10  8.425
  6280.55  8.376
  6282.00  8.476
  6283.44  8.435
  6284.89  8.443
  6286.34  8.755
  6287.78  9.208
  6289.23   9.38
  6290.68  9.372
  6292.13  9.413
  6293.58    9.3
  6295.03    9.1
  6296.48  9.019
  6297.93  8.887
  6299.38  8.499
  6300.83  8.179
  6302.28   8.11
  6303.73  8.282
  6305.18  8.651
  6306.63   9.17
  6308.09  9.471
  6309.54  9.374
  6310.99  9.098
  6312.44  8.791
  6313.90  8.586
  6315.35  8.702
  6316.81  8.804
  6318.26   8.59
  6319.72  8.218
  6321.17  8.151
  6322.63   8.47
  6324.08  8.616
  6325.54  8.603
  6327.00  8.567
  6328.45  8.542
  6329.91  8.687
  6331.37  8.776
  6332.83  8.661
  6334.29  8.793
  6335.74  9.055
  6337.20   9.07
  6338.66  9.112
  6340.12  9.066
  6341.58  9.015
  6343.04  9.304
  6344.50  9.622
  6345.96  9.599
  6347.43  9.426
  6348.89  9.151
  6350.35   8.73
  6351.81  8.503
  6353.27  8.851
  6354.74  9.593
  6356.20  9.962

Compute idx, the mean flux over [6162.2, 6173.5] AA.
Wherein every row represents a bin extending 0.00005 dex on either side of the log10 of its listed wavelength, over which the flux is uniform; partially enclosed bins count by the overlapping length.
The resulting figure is 9.01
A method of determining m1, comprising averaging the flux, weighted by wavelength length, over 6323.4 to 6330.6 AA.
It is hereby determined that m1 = 8.6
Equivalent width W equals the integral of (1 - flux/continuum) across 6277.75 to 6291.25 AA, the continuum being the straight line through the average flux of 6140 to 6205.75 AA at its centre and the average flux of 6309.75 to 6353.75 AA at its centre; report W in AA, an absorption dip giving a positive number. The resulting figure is 0.1 AA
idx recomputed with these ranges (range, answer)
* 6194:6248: 8.64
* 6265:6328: 8.82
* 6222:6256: 8.87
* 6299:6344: 8.75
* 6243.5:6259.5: 8.79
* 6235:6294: 8.92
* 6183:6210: 8.29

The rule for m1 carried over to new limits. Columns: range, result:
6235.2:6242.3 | 9.06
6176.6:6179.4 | 9.46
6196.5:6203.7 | 8.41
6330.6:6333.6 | 8.7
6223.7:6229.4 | 8.8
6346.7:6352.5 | 8.97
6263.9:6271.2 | 9.06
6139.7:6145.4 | 9.36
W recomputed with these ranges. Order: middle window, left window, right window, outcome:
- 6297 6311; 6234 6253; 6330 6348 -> 0.50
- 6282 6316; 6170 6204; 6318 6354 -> -0.29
